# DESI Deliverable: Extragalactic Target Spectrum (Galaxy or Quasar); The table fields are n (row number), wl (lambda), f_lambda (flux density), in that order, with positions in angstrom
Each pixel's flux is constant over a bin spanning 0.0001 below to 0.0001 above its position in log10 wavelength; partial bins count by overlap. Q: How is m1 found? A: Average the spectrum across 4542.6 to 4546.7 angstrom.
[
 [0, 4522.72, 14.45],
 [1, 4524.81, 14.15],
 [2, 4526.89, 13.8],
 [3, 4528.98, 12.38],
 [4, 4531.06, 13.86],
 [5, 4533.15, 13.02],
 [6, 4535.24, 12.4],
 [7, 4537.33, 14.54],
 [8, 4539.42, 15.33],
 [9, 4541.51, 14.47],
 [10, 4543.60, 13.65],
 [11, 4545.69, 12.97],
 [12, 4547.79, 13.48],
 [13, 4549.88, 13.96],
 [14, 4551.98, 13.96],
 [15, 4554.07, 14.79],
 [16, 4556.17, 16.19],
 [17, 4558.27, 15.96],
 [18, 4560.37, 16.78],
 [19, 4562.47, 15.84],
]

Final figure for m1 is 13.3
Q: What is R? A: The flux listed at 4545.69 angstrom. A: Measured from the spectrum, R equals 12.97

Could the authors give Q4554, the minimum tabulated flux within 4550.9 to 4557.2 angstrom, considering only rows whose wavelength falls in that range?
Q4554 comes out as 13.96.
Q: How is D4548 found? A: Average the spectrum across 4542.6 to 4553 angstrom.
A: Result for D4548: 13.6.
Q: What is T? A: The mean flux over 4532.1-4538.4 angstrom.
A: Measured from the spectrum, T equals 13.3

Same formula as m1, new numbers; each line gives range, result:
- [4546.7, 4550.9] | 13.7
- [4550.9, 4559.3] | 15.2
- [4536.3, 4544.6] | 14.5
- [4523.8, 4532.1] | 13.6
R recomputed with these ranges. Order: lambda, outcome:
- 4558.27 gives 15.96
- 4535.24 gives 12.4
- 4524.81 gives 14.15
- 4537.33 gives 14.54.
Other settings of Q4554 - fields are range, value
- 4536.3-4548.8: 12.97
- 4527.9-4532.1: 12.38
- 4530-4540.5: 12.4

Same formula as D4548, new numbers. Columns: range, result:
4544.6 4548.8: 13.2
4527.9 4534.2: 13.1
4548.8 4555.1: 14.2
